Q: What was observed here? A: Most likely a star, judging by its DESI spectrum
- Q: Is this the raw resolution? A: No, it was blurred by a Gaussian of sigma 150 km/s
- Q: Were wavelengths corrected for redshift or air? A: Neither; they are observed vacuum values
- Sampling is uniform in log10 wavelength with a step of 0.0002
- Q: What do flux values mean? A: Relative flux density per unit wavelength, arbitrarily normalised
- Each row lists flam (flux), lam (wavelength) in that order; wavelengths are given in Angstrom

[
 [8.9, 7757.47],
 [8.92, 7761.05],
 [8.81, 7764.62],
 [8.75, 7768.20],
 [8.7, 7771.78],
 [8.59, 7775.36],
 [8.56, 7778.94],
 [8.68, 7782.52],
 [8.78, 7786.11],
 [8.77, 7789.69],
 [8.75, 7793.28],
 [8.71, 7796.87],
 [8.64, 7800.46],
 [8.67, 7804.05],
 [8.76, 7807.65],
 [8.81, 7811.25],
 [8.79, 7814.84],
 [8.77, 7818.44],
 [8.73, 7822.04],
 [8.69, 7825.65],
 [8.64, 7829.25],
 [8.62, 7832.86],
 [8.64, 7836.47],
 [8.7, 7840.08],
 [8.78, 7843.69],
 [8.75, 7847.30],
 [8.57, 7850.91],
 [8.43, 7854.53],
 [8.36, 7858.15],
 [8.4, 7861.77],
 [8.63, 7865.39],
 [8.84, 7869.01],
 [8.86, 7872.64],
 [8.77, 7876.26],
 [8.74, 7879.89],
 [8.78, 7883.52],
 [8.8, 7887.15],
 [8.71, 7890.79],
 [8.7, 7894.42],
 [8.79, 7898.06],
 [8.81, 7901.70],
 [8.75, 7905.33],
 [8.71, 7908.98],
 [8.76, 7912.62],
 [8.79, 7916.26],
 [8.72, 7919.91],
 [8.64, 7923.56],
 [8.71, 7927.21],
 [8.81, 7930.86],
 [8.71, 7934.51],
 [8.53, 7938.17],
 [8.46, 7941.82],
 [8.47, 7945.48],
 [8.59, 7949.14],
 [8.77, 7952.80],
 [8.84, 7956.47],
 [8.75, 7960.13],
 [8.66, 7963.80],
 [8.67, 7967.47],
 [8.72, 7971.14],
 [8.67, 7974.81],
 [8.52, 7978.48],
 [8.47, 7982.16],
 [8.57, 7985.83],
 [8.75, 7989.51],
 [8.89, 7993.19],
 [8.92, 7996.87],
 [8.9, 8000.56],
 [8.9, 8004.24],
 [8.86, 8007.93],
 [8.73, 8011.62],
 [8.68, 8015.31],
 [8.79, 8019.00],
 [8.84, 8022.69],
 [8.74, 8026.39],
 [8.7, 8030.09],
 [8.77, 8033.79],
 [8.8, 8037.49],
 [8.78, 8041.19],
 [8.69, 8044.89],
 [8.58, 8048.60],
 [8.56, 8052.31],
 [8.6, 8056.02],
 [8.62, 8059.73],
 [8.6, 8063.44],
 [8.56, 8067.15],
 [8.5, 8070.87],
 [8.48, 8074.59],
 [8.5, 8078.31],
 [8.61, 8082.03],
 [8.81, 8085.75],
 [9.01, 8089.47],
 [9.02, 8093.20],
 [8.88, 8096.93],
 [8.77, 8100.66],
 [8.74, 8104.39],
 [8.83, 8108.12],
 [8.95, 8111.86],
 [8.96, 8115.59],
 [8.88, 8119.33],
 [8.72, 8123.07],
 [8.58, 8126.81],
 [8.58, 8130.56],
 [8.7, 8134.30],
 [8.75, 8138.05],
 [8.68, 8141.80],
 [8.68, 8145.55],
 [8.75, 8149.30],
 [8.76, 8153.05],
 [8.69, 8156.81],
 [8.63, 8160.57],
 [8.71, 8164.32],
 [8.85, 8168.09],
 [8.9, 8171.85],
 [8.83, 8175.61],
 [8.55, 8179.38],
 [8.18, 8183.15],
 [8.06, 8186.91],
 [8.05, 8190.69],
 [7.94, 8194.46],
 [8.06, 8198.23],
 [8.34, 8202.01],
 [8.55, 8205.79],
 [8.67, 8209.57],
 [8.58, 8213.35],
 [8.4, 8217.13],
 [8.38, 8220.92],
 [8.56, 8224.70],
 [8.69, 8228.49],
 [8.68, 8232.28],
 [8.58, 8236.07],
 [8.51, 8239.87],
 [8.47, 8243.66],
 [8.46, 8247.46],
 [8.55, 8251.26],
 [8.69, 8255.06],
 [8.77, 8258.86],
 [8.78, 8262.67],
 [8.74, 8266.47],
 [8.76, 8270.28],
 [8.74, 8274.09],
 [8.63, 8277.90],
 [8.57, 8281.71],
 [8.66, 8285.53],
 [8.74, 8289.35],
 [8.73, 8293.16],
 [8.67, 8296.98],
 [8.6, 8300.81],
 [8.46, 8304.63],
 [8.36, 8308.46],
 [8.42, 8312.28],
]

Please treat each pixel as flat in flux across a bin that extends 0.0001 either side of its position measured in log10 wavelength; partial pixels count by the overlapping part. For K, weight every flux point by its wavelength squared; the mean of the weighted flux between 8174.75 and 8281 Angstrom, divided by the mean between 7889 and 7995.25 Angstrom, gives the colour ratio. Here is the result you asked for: 1.1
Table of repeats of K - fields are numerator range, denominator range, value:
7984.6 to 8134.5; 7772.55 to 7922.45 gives 1.06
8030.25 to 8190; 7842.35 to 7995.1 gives 1.05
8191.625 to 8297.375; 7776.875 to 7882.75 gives 1.09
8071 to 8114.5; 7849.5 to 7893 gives 1.07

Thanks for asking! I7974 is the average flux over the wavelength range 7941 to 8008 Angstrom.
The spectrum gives 8.7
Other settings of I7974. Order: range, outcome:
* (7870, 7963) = 8.72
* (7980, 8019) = 8.77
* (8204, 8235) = 8.57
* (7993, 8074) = 8.72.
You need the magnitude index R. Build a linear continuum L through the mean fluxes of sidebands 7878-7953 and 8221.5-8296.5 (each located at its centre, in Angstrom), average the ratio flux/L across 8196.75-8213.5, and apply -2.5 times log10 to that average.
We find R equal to 0.03 mag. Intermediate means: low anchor 8.7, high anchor 8.64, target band 8.43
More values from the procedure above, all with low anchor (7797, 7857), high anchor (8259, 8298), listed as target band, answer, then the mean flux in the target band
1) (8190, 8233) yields 0.04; 8.41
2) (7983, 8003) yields -0.01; 8.79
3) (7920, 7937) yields 0.00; 8.71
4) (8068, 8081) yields 0.02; 8.5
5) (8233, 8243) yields 0.02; 8.55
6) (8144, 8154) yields 0.00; 8.73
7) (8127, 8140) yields 0.00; 8.66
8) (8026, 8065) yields 0.00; 8.67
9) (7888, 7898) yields 0.00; 8.72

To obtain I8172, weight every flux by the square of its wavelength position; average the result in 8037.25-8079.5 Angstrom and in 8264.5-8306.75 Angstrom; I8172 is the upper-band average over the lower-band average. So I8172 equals 1.06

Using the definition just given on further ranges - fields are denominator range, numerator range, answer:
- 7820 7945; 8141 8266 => 1.07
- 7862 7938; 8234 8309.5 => 1.08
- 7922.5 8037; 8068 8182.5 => 1.04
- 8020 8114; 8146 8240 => 1.01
